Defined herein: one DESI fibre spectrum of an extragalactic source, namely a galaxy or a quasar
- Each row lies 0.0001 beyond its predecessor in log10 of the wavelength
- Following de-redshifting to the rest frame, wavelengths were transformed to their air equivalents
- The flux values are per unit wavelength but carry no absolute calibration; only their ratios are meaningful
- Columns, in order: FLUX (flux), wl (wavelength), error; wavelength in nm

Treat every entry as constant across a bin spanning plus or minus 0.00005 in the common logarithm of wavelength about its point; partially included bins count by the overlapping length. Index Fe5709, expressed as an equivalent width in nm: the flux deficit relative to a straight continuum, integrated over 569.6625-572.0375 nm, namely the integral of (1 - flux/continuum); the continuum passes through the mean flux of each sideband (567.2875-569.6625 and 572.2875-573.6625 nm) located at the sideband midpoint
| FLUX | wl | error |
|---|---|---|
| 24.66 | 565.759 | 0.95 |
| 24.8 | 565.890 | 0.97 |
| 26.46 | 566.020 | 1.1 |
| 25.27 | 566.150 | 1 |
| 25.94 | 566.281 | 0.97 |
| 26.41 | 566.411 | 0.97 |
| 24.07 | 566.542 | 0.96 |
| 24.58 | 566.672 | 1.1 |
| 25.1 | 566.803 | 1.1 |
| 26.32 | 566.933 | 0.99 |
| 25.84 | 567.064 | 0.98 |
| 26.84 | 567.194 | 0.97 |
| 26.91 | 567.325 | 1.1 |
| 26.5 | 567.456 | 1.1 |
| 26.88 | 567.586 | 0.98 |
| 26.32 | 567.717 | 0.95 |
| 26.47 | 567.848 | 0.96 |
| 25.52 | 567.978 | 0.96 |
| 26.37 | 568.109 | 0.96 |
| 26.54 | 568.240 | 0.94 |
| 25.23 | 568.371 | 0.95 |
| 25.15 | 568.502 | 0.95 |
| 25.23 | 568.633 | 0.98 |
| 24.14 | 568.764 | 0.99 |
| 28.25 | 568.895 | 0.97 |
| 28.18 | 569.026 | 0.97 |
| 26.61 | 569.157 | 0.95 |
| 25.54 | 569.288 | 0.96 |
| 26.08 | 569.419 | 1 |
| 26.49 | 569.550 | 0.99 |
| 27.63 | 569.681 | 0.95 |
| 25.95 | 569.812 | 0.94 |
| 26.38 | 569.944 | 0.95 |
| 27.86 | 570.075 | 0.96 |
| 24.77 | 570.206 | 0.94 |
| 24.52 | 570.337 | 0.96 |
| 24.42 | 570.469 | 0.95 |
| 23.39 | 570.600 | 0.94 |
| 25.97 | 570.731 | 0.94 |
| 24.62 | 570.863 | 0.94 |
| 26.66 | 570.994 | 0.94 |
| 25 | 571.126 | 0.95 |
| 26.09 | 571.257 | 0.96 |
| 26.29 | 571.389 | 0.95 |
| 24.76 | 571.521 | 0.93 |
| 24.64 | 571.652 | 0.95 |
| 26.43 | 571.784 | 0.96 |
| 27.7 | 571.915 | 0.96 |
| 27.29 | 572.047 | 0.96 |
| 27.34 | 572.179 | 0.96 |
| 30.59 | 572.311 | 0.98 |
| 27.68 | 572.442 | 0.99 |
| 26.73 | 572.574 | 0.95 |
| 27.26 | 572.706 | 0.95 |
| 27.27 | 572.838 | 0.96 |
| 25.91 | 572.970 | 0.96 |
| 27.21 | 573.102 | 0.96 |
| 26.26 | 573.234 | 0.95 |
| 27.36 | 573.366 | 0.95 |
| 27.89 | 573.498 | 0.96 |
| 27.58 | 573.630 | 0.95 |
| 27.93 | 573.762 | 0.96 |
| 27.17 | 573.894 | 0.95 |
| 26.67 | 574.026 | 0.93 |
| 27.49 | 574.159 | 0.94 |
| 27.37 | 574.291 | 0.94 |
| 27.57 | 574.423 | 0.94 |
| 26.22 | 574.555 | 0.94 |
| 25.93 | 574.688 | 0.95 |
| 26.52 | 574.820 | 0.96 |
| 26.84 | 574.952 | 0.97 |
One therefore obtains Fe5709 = 0.10 nm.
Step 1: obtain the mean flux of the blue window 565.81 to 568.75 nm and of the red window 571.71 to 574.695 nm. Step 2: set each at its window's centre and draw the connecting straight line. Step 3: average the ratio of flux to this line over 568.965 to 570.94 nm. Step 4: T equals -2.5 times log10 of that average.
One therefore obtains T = 0.02 mag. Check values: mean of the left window 25.8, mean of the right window 27.3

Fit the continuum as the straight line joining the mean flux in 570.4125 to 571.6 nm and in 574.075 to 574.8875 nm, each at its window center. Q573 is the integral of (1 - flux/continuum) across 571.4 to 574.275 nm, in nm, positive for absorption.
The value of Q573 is -0.11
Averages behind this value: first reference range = 25.3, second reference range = 26.8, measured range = 27.1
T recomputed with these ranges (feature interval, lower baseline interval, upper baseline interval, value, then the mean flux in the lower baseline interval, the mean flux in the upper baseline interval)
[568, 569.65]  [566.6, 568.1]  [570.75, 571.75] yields -0.01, 26.1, 25.5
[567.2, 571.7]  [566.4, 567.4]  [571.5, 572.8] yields 0.02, 25.7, 27.1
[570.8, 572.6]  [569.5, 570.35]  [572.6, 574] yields 0.01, 26.3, 27.2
